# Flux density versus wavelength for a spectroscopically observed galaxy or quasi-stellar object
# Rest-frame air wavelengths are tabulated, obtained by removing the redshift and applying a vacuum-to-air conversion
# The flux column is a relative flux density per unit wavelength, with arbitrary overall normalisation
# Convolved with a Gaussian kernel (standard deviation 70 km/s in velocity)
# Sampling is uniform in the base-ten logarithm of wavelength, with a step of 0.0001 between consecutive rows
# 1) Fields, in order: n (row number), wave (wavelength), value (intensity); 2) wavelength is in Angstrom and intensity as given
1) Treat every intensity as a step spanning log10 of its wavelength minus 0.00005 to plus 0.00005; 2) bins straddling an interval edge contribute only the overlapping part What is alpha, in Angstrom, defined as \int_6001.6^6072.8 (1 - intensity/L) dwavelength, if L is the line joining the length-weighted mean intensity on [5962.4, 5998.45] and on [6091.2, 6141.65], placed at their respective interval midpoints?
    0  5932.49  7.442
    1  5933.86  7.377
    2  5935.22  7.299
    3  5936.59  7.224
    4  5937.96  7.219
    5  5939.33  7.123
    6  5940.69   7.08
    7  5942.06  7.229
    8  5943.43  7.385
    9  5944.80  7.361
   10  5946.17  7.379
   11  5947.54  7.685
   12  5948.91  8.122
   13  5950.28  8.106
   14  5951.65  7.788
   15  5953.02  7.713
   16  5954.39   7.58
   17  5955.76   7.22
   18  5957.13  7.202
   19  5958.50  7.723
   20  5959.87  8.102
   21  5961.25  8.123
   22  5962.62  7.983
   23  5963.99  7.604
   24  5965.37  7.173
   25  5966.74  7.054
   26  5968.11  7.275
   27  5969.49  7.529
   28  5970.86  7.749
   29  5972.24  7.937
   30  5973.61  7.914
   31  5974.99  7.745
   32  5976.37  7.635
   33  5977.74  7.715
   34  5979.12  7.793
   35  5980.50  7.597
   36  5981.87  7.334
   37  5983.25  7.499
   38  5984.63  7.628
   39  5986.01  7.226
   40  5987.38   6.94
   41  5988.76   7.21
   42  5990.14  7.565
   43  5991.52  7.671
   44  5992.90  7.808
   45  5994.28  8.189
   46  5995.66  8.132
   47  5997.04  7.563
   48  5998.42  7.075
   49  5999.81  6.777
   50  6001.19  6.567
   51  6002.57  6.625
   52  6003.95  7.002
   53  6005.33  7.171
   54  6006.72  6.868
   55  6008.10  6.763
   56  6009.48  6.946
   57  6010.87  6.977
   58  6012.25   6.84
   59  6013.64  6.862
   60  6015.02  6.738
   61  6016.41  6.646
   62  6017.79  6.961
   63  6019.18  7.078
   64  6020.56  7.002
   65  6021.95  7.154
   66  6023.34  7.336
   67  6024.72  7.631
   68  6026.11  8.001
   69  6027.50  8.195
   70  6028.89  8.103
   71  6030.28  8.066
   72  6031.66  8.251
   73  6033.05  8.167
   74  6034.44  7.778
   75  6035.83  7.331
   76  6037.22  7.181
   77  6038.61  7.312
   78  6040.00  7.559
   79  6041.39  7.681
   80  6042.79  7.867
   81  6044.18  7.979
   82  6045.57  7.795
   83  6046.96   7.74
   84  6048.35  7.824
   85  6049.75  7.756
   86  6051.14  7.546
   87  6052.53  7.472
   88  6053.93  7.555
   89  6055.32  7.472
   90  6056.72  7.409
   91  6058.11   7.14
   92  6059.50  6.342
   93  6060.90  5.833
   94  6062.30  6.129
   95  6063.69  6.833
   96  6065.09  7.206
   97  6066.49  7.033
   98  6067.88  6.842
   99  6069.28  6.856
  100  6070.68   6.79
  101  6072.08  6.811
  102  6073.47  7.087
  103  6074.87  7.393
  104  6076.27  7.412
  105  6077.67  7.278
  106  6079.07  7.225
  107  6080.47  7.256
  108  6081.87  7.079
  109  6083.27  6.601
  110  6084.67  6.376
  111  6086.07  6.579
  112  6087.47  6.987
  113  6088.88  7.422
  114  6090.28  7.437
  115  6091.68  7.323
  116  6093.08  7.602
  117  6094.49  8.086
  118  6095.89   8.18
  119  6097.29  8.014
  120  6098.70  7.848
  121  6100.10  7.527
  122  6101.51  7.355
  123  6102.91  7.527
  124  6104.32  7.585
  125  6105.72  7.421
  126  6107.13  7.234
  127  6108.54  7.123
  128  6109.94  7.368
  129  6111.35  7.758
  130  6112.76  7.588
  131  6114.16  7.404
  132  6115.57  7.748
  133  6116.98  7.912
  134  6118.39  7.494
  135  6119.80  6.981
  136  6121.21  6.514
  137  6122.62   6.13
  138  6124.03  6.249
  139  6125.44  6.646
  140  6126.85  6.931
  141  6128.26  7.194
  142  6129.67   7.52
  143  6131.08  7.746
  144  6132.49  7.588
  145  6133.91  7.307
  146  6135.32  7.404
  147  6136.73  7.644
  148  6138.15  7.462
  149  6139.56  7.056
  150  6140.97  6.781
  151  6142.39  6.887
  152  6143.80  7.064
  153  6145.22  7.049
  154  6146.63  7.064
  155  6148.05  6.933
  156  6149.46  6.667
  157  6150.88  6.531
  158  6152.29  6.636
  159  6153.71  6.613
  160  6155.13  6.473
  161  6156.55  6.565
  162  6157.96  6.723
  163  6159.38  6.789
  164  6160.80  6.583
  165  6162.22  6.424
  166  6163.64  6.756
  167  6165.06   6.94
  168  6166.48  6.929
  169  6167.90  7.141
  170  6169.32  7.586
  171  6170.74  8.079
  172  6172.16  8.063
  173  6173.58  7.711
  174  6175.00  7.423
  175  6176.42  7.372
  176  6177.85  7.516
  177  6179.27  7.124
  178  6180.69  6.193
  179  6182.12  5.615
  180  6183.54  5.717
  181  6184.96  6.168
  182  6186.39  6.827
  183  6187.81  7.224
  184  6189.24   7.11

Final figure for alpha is 2.2 Angstrom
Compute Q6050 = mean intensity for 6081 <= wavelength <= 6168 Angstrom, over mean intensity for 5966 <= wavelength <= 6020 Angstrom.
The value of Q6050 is 0.98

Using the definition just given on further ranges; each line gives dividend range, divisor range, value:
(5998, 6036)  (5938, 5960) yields 0.96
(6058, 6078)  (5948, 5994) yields 0.90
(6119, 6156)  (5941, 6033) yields 0.93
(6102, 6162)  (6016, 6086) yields 0.97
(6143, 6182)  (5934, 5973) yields 0.93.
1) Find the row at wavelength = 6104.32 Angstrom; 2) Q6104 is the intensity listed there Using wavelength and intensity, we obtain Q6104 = 7.585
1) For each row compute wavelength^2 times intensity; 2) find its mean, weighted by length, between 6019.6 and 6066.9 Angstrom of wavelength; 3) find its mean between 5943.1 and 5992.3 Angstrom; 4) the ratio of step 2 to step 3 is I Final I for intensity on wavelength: 1.01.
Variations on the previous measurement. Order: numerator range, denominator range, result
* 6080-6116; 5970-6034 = 1.03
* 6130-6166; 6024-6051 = 0.92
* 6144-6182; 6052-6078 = 1.03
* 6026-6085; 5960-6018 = 1.02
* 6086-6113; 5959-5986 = 1.03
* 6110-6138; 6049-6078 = 1.05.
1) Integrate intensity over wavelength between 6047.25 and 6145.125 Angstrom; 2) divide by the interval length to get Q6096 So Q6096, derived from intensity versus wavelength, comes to 7.22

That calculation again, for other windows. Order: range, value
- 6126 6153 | 7.13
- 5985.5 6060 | 7.39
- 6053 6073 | 6.88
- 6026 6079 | 7.39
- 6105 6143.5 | 7.22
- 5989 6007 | 7.31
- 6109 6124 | 7.24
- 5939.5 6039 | 7.45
